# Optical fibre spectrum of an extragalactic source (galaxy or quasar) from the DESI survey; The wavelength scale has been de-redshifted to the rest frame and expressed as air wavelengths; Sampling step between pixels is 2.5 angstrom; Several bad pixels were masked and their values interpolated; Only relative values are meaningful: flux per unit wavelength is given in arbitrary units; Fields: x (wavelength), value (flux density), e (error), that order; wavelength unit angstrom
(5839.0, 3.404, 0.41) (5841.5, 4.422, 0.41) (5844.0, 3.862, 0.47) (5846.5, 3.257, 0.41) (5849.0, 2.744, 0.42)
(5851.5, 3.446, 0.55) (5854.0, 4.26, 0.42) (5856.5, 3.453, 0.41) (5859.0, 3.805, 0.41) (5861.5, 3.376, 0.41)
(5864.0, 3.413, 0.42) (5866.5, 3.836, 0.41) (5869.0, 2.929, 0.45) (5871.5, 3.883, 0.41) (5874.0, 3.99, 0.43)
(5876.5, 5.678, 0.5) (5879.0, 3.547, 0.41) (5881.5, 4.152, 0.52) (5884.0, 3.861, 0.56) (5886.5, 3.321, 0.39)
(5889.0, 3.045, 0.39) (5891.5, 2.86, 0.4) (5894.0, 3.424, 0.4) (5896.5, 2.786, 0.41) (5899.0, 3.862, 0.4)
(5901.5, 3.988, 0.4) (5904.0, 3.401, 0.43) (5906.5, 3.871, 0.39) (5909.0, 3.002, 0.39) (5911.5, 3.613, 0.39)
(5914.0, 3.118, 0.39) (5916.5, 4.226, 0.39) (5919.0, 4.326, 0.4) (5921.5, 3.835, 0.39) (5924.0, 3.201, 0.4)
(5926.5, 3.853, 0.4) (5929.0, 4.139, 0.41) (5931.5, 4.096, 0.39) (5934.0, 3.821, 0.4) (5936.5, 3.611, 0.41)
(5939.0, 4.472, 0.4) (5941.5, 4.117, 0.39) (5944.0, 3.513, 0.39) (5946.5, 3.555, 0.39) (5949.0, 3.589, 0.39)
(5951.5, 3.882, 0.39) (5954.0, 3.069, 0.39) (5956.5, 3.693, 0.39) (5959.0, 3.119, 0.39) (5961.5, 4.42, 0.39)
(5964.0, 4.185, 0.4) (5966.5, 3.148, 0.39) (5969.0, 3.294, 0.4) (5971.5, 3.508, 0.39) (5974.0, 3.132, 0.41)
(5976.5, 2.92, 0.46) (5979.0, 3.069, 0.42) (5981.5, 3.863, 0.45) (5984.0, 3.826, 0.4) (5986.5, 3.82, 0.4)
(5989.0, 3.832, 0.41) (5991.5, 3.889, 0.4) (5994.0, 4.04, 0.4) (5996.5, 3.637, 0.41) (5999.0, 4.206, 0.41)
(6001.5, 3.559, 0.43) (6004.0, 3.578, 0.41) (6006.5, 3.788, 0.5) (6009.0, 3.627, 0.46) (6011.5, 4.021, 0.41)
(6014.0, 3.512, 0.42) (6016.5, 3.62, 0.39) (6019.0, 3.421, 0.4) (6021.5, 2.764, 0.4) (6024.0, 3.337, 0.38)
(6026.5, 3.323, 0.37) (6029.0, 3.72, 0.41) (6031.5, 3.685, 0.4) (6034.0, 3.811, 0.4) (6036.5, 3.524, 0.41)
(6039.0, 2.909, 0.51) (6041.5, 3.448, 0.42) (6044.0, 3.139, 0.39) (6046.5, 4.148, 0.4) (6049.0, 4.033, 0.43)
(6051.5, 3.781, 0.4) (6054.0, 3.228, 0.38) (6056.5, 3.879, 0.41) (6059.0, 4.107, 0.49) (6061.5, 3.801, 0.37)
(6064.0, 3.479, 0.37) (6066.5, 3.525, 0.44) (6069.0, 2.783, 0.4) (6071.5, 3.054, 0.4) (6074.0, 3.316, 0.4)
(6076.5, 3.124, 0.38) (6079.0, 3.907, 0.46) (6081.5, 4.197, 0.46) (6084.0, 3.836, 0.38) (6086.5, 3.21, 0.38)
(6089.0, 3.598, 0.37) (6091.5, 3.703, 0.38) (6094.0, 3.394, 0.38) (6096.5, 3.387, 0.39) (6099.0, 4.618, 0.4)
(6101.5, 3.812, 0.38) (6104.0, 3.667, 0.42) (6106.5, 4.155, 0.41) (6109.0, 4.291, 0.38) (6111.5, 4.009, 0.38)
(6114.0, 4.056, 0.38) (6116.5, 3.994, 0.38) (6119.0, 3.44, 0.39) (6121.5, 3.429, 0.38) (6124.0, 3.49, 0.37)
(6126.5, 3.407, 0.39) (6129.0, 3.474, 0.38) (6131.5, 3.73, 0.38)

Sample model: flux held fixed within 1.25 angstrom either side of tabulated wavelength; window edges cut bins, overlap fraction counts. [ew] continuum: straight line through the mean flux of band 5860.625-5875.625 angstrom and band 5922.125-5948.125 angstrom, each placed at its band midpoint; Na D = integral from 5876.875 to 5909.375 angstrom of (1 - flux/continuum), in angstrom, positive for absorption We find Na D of 1.41 angstrom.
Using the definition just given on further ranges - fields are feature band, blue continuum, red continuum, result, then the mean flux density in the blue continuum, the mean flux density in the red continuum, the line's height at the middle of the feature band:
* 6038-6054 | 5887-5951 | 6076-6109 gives 0.78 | 3.65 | 3.77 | 3.74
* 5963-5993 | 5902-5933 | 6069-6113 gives 1.45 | 3.73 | 3.7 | 3.72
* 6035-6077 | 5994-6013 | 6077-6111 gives 3.42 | 3.79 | 3.82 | 3.8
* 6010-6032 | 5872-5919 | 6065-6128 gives 1.07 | 3.67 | 3.65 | 3.66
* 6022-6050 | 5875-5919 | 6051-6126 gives 1.07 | 3.65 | 3.67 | 3.67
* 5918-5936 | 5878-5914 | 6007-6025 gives -2.10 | 3.47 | 3.49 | 3.47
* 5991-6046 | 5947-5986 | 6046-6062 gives 1.99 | 3.52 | 3.84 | 3.71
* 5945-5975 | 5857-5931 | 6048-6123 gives 1.01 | 3.67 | 3.69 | 3.68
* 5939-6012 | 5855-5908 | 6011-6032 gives -2.91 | 3.64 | 3.46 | 3.52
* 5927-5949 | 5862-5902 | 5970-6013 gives -1.44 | 3.65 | 3.66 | 3.66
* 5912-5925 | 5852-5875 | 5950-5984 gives -0.64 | 3.65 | 3.5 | 3.57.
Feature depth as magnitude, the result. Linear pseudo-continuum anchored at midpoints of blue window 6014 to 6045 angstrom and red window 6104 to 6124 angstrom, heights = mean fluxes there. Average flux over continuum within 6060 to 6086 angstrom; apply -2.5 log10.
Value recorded 0.04 mag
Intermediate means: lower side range 3.4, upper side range 3.87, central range 3.5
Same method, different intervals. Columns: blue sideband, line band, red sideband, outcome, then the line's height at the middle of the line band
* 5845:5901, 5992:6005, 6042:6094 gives -0.07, 3.59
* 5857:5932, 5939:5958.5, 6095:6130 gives 0.01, 3.71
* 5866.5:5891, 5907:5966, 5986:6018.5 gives 0.01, 3.78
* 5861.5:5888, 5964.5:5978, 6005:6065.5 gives 0.14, 3.68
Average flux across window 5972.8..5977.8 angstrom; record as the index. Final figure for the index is 3.03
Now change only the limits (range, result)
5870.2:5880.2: 4.27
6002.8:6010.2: 3.67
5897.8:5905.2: 3.75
